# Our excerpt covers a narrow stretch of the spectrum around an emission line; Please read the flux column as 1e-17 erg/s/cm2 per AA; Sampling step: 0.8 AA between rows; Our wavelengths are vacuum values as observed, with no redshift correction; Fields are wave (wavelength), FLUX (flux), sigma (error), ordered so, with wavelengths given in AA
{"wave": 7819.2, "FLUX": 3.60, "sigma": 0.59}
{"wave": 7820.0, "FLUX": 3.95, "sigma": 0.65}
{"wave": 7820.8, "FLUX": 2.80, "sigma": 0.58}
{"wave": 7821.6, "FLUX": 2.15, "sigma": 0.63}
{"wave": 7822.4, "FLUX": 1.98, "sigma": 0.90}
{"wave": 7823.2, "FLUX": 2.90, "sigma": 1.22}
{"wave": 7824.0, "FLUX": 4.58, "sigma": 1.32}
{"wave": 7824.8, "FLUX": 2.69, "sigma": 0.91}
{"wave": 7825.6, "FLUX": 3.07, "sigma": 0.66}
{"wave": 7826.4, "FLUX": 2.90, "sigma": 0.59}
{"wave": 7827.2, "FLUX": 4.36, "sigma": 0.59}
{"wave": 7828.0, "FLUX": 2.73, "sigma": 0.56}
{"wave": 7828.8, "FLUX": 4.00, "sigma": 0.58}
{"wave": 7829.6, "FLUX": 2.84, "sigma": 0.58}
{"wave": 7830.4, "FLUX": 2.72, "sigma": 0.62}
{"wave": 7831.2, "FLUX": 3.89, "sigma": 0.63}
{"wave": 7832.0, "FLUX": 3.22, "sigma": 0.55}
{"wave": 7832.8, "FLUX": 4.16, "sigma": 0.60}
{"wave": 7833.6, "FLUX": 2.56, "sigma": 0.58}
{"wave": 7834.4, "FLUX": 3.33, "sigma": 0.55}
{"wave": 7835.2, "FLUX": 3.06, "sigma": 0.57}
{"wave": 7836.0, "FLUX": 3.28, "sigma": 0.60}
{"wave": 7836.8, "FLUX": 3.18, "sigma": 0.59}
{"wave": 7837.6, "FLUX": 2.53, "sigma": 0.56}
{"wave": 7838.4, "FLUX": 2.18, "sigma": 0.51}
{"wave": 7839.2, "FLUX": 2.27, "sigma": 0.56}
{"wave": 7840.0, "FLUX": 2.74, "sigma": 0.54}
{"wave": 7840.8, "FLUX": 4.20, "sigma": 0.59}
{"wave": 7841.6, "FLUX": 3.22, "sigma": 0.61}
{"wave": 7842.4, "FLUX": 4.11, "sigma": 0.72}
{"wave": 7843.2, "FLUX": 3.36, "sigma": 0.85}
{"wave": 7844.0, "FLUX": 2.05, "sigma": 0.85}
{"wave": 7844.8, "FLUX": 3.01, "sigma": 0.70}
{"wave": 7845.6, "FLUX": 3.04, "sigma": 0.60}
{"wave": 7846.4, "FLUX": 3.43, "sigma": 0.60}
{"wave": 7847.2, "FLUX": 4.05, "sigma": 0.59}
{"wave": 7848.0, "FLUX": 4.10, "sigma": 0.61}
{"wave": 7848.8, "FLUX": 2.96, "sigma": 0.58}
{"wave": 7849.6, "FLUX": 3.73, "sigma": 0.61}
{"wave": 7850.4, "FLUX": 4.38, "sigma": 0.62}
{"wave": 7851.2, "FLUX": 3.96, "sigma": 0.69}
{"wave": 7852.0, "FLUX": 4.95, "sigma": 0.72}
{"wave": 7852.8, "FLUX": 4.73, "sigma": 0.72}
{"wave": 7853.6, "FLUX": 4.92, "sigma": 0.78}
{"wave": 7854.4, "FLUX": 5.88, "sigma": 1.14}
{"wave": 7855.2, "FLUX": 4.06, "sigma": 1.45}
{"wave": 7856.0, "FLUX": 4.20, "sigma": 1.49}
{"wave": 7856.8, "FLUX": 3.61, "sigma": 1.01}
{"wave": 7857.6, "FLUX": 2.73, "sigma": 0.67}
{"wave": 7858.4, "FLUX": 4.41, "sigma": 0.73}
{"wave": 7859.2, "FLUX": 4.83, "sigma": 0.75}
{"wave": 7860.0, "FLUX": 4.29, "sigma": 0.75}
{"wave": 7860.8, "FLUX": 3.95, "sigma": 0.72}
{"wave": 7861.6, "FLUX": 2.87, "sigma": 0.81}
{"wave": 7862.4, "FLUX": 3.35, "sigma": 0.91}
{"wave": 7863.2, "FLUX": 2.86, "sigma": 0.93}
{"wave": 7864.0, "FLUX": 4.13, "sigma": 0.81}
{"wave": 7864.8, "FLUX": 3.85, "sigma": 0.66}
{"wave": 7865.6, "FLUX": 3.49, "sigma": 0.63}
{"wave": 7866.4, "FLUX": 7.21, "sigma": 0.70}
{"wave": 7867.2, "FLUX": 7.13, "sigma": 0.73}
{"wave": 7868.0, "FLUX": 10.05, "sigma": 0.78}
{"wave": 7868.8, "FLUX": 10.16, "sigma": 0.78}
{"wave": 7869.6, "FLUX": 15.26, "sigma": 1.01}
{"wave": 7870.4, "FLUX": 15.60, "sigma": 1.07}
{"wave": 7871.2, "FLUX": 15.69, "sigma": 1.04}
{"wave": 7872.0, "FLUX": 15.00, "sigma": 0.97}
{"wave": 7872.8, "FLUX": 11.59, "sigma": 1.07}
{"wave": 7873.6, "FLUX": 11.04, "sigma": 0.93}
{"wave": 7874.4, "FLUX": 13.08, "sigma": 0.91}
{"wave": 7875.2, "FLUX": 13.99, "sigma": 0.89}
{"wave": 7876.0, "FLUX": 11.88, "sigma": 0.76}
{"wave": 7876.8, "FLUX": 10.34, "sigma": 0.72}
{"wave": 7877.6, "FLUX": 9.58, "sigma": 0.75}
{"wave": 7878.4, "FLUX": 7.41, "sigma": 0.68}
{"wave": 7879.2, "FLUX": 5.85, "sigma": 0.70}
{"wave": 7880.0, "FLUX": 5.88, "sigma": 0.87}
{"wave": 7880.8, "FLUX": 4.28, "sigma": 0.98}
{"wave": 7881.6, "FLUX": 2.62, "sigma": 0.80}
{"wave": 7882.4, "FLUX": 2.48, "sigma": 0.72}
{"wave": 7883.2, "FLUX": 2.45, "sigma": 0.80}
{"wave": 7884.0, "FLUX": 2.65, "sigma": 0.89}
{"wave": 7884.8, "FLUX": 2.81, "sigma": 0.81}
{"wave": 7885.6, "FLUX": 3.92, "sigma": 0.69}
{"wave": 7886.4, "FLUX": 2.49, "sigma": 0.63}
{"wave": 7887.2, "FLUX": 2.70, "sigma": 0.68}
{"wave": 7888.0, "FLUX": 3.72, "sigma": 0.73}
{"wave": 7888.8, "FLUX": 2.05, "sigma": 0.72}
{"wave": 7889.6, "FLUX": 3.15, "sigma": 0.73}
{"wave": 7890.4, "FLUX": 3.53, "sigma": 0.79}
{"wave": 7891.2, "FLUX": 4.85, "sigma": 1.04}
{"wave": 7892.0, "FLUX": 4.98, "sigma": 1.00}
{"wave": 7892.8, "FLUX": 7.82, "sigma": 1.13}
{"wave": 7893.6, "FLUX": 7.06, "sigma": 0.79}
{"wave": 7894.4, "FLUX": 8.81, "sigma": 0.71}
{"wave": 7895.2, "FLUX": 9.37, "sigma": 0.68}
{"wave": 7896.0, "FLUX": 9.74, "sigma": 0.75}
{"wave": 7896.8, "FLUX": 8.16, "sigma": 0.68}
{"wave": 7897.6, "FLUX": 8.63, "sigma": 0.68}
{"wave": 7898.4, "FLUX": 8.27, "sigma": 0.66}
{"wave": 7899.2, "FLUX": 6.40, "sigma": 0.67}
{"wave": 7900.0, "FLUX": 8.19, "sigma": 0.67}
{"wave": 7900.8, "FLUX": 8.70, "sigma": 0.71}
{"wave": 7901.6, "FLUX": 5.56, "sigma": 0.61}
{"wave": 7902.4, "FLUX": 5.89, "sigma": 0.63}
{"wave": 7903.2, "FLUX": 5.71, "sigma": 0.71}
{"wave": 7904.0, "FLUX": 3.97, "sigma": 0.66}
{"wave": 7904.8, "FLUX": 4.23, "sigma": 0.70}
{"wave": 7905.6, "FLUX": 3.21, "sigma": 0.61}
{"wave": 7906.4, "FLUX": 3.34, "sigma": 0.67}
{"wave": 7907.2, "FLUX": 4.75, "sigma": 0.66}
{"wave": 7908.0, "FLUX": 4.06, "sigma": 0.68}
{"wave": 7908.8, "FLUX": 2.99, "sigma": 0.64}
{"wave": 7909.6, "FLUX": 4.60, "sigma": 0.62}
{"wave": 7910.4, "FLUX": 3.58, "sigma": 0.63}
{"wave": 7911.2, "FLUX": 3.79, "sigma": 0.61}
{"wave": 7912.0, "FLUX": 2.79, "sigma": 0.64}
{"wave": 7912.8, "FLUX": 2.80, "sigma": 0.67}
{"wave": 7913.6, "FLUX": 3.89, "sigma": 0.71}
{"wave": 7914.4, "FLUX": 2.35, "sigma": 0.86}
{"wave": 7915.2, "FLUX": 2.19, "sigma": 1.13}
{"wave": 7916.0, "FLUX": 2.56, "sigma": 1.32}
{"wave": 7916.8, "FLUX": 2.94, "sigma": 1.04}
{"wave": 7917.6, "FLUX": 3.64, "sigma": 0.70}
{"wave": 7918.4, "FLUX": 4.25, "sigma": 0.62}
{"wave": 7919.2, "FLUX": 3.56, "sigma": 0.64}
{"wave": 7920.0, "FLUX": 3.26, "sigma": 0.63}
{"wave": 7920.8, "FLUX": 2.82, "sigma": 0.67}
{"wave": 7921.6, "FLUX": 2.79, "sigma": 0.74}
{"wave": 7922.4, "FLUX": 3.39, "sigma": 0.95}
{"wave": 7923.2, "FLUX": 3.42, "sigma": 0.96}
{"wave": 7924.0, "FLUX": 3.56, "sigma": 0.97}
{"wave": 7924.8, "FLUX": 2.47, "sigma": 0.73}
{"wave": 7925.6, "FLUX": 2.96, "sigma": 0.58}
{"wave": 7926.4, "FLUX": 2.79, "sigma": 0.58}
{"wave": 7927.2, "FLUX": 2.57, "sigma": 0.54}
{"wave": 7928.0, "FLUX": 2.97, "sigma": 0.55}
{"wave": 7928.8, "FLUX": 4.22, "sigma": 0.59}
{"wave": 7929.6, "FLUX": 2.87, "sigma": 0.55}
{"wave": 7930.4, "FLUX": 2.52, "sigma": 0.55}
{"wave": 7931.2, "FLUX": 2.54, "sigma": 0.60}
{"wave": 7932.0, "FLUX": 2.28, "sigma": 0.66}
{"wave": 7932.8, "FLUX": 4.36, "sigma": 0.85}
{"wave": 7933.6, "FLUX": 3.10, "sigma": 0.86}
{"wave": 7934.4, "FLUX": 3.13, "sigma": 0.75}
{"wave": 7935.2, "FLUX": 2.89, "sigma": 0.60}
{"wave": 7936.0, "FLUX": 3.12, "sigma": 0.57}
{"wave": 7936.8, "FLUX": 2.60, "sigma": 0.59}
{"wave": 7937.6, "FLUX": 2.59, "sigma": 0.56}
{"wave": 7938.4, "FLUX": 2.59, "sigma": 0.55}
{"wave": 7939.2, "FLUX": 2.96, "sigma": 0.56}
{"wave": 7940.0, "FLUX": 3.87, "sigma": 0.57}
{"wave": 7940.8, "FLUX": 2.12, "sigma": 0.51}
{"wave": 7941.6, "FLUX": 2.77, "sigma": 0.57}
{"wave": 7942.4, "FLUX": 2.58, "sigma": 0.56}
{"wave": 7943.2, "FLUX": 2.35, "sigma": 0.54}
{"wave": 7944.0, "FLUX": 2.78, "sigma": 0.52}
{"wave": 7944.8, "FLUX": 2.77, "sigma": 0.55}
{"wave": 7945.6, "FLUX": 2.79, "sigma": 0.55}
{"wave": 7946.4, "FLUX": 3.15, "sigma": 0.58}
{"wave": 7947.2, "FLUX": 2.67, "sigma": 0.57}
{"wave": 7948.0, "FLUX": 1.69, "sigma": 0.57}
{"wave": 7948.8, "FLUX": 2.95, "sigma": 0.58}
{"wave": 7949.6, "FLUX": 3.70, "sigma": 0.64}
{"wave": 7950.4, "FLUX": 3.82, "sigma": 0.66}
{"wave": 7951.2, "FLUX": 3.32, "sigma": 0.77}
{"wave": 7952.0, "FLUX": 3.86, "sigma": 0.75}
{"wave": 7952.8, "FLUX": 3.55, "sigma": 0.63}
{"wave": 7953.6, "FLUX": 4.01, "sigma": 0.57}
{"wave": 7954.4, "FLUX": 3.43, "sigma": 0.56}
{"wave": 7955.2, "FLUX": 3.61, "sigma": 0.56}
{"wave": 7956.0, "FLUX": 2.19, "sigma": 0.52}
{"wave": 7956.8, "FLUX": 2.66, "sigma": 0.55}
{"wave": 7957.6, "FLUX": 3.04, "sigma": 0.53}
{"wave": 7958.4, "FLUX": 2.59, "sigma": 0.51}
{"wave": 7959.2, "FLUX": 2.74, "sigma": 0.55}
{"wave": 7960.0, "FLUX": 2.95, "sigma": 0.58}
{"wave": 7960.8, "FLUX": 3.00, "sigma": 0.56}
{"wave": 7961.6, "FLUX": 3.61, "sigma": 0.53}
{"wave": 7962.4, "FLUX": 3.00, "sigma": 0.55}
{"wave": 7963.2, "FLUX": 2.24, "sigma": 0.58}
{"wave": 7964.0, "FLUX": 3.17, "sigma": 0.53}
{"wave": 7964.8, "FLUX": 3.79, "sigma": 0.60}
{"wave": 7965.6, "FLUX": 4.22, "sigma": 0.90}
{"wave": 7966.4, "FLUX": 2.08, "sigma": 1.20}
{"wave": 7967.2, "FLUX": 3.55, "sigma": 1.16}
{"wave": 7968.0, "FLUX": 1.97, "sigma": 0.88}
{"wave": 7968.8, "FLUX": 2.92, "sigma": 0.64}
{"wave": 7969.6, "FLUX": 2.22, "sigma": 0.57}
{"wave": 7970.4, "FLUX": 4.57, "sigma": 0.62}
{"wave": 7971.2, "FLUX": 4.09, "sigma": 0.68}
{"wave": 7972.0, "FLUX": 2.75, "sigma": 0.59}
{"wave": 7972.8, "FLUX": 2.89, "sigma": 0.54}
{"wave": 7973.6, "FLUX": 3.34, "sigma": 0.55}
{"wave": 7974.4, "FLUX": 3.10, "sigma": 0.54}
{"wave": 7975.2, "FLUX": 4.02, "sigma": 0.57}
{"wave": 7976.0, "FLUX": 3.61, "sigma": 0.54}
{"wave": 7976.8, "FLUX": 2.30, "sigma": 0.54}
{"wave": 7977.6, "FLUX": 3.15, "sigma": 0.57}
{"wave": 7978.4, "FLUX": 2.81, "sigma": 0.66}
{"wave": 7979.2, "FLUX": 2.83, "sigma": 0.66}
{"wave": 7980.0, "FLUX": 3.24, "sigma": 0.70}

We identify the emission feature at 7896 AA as [N II]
